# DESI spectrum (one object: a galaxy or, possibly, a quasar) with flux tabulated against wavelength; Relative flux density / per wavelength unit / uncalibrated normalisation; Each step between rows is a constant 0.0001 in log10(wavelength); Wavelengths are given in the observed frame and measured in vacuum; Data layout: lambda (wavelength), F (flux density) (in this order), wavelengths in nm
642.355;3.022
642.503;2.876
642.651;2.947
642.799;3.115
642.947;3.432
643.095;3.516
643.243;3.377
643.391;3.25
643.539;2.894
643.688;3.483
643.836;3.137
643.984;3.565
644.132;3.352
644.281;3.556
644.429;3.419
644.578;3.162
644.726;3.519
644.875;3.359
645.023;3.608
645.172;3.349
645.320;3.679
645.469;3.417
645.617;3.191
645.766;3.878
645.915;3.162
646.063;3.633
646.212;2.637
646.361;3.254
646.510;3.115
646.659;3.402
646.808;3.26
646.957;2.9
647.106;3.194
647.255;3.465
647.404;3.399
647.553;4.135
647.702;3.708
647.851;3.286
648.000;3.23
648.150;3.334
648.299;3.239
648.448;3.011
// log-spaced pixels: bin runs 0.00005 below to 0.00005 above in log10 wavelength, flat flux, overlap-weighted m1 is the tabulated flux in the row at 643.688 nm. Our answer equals 3.483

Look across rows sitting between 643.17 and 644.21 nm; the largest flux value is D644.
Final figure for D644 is 3.565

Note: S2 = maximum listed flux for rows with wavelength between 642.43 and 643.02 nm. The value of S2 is 3.432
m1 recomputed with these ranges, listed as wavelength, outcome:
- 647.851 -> 3.286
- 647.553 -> 4.135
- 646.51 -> 3.115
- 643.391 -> 3.25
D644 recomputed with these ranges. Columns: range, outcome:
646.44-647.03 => 3.402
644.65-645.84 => 3.878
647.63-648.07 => 3.708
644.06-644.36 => 3.556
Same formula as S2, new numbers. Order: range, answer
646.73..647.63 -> 4.135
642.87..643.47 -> 3.516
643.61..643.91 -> 3.483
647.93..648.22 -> 3.334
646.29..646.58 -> 3.254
